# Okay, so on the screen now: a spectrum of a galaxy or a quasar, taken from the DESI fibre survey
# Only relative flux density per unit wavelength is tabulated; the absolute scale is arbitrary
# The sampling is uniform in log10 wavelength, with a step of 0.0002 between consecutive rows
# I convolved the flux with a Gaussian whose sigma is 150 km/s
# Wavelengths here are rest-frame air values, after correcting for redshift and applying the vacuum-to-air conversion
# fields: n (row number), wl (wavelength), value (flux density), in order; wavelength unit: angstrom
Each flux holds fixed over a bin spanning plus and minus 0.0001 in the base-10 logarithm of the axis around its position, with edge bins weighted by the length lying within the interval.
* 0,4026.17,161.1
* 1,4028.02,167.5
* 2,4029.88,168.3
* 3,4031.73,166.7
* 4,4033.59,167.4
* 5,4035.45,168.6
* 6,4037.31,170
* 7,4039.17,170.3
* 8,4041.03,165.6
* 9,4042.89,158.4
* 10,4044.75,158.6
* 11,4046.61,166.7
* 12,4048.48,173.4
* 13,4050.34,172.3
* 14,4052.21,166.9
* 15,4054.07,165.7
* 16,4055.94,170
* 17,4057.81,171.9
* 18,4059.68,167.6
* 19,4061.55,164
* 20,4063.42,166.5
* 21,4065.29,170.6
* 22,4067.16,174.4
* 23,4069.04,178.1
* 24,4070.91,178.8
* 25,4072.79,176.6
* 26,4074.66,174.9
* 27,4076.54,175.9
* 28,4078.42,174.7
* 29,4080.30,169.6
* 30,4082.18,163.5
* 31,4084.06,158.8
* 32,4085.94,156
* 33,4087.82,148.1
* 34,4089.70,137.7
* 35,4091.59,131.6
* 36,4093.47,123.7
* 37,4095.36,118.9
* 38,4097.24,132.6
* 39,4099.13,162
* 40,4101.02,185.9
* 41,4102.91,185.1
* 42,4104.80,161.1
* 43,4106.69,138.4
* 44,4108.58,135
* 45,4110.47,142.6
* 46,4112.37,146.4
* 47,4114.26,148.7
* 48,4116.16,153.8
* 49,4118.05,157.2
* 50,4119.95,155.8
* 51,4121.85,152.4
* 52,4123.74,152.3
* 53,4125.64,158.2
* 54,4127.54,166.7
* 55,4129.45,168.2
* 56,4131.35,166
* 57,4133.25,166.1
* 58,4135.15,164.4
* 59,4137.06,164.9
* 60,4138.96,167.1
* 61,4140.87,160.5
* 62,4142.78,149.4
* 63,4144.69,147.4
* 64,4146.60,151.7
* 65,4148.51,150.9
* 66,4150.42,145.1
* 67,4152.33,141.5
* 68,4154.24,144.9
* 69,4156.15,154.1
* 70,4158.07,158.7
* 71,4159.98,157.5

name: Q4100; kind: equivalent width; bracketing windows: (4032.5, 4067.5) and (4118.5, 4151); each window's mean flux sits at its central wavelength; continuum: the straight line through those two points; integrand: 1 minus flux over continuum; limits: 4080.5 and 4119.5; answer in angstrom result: 2.9 angstrom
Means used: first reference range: 168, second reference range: 158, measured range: 150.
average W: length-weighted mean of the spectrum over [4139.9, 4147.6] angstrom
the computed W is 152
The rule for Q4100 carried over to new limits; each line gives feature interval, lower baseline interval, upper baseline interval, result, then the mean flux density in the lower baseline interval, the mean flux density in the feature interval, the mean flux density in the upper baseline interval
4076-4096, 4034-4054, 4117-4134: 1.58 angstrom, 167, 151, 160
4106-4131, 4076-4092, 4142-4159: 0.13 angstrom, 158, 152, 149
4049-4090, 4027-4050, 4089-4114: -2.90 angstrom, 167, 168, 146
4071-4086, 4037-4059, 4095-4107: -0.77 angstrom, 167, 170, 158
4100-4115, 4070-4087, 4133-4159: 0.71 angstrom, 170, 156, 154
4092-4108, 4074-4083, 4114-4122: 1.17 angstrom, 172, 150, 154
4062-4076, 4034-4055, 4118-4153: -0.82 angstrom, 167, 174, 157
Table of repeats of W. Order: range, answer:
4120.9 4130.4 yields 160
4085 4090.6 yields 147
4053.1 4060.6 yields 169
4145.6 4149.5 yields 151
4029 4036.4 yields 168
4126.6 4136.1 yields 166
